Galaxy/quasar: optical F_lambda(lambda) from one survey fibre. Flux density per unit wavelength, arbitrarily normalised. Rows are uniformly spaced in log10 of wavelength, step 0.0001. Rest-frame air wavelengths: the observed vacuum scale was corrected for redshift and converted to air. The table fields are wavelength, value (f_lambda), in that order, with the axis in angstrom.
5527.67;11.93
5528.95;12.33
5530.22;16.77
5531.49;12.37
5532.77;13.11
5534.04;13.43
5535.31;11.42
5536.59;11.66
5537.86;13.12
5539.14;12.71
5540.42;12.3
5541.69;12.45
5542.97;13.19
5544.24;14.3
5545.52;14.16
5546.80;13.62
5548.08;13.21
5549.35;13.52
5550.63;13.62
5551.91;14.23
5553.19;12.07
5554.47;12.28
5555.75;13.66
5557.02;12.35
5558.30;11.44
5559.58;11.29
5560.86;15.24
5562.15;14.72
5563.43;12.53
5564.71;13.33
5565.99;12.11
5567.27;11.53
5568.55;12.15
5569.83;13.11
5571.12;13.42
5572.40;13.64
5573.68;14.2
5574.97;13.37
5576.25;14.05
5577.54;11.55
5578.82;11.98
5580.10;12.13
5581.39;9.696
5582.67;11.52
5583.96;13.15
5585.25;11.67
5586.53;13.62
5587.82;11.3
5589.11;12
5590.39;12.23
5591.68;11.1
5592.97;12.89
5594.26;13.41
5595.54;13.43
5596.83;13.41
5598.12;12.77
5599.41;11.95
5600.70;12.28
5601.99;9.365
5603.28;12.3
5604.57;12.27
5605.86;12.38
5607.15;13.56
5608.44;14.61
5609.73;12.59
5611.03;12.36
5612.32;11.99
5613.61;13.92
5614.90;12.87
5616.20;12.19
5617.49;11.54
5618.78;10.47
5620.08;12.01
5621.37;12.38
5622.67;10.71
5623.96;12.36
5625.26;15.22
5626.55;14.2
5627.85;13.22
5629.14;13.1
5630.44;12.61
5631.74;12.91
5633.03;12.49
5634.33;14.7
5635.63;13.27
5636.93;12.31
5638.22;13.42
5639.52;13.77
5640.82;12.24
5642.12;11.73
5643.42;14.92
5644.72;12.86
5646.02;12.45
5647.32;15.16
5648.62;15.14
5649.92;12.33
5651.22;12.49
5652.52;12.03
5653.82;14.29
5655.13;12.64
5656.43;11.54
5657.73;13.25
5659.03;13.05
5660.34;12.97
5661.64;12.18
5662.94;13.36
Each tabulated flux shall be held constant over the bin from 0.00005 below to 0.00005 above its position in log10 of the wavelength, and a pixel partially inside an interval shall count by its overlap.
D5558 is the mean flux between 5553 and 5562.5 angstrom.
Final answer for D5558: 12.9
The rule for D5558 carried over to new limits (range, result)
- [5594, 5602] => 12.6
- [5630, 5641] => 13.1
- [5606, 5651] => 13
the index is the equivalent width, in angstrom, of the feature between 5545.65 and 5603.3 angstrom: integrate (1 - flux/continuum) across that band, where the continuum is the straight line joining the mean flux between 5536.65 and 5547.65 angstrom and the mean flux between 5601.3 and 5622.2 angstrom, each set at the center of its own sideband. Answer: 0.5 angstrom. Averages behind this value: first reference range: 13.1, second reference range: 12.3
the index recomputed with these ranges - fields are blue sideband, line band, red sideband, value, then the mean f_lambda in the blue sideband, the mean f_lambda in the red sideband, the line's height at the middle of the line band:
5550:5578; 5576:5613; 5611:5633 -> 1.37 angstrom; 13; 12.6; 12.8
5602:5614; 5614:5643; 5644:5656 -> 0.48 angstrom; 12.7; 13.2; 13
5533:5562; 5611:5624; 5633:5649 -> 1.24 angstrom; 13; 13.4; 13.3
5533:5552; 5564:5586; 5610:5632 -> 0.64 angstrom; 13.1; 12.6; 12.9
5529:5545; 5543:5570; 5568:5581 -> -0.20 angstrom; 13.1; 12.9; 13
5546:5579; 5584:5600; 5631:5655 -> 0.73 angstrom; 13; 13.2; 13.1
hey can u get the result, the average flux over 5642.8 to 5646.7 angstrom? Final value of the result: 13.4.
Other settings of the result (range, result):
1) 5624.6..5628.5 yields 14.2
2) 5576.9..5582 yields 11.4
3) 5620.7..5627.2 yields 13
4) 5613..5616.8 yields 13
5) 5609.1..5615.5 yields 12.7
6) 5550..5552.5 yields 13.9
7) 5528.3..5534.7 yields 13.6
